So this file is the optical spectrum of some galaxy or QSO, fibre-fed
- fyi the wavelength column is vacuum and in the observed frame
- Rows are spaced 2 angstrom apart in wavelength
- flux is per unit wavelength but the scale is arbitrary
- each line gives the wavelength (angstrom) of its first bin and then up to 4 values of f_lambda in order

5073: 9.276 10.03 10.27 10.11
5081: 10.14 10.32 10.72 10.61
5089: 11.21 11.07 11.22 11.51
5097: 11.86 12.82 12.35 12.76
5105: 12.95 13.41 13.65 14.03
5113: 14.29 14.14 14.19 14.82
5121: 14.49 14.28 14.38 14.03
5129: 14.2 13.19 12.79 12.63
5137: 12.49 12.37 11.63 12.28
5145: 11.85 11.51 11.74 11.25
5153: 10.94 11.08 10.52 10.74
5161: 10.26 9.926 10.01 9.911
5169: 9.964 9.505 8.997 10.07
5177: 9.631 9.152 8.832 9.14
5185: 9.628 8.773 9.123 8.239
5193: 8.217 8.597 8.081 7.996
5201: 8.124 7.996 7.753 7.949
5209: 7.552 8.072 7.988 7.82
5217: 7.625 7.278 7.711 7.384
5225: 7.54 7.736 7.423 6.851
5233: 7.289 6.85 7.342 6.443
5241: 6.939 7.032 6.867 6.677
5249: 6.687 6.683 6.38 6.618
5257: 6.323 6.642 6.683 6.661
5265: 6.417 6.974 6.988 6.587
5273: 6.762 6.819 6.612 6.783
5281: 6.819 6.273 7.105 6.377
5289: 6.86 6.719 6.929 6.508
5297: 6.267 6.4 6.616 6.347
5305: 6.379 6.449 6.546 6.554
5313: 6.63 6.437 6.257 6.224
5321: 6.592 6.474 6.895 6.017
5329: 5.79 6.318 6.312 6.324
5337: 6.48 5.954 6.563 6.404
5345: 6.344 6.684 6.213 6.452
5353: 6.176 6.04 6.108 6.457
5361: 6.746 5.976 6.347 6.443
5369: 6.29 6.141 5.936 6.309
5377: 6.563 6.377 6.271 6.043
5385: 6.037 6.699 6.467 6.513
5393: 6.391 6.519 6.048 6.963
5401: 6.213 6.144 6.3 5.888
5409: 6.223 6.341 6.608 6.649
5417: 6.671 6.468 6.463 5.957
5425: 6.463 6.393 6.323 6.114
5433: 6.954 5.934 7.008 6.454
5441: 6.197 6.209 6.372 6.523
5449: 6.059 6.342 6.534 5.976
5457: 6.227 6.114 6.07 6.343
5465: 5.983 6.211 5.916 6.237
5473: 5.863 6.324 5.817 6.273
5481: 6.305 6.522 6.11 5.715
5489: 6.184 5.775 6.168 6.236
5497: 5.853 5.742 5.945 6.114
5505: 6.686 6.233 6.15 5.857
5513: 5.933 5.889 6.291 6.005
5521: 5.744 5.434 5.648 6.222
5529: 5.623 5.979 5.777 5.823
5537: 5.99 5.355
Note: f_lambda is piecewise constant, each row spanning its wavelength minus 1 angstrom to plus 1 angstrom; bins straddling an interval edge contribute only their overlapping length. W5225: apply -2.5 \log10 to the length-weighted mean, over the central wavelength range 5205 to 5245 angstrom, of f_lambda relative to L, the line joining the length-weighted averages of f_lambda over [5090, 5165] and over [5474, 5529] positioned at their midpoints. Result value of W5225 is 0.41 mag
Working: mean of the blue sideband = 12.5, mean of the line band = 7.41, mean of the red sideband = 6.04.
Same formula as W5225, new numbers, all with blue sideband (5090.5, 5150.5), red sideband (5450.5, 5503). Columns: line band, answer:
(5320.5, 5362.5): 0.34 mag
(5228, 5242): 0.46 mag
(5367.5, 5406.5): 0.23 mag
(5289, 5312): 0.41 mag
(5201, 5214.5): 0.39 mag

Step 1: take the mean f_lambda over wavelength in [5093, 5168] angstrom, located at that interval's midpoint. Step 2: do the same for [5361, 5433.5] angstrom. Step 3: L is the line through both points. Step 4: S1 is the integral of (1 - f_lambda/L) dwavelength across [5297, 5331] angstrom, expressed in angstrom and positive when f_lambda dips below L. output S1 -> 7.6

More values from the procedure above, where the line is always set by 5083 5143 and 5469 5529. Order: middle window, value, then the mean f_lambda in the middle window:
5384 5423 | 6.7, 6.39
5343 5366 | 6.1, 6.33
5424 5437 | 1.5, 6.41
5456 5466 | 0.8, 6.15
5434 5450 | 1.6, 6.34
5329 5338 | 2.7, 6.3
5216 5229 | 4.0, 7.54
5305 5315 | 3.0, 6.52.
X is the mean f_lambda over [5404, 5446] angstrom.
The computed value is 6.38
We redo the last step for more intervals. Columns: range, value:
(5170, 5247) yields 8.02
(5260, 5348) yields 6.53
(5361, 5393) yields 6.31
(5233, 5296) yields 6.73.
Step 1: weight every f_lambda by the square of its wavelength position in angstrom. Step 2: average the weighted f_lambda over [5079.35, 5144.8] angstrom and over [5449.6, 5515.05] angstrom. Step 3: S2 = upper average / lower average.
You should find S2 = 0.55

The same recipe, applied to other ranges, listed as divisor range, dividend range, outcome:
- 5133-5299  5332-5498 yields 0.82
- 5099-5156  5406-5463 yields 0.55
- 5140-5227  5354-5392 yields 0.73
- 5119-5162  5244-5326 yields 0.56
